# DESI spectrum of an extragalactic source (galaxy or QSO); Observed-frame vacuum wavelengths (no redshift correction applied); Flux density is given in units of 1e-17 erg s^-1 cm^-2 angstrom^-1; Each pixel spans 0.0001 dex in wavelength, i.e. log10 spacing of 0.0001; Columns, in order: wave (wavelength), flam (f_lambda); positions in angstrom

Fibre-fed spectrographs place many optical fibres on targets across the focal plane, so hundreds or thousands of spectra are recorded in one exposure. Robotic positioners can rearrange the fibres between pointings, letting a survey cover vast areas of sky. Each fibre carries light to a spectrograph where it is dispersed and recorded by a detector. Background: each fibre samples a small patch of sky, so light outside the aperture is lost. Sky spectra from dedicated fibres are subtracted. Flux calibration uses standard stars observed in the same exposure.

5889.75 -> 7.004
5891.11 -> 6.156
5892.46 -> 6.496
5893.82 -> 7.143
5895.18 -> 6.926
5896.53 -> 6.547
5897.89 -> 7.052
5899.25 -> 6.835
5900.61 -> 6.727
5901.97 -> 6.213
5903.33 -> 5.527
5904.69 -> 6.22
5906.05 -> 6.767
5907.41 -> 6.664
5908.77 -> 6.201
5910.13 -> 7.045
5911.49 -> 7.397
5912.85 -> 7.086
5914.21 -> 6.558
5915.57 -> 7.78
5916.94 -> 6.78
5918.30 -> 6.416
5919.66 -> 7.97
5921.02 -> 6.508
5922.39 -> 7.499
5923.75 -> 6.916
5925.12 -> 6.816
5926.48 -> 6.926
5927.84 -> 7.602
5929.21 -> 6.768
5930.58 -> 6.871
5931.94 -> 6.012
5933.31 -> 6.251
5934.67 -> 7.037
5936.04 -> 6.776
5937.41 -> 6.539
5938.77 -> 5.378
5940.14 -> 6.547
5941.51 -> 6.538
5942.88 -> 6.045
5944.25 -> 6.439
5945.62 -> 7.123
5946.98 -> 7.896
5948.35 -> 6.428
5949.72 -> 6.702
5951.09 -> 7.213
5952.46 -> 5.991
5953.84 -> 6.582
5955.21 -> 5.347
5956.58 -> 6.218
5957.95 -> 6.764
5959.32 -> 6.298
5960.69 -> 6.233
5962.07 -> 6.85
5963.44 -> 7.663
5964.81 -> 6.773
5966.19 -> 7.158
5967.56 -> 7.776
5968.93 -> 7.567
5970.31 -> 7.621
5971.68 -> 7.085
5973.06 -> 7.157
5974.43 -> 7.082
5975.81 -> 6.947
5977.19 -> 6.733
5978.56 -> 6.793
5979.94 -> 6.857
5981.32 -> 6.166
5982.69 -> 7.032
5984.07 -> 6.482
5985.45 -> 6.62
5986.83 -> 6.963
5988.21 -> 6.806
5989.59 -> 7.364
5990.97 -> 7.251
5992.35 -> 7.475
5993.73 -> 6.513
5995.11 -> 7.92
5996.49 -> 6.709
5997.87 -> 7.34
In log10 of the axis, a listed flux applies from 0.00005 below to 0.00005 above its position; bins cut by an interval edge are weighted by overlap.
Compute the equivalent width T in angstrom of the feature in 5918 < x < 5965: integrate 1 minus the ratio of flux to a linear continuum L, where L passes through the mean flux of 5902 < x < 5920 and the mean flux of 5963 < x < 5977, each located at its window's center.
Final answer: 2.2 angstrom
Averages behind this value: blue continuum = 6.76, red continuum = 7.26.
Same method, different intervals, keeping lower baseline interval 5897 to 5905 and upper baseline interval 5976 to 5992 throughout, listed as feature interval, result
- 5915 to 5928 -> -1.1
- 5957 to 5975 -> -0.8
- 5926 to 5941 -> 0.0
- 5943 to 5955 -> -0.1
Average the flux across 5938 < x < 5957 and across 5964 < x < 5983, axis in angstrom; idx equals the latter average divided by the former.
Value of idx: 1.09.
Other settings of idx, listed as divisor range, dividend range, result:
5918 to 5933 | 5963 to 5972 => 1.07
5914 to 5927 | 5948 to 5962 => 0.91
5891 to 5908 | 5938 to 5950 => 1.00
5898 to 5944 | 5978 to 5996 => 1.03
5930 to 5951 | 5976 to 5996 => 1.05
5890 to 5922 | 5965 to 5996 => 1.04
